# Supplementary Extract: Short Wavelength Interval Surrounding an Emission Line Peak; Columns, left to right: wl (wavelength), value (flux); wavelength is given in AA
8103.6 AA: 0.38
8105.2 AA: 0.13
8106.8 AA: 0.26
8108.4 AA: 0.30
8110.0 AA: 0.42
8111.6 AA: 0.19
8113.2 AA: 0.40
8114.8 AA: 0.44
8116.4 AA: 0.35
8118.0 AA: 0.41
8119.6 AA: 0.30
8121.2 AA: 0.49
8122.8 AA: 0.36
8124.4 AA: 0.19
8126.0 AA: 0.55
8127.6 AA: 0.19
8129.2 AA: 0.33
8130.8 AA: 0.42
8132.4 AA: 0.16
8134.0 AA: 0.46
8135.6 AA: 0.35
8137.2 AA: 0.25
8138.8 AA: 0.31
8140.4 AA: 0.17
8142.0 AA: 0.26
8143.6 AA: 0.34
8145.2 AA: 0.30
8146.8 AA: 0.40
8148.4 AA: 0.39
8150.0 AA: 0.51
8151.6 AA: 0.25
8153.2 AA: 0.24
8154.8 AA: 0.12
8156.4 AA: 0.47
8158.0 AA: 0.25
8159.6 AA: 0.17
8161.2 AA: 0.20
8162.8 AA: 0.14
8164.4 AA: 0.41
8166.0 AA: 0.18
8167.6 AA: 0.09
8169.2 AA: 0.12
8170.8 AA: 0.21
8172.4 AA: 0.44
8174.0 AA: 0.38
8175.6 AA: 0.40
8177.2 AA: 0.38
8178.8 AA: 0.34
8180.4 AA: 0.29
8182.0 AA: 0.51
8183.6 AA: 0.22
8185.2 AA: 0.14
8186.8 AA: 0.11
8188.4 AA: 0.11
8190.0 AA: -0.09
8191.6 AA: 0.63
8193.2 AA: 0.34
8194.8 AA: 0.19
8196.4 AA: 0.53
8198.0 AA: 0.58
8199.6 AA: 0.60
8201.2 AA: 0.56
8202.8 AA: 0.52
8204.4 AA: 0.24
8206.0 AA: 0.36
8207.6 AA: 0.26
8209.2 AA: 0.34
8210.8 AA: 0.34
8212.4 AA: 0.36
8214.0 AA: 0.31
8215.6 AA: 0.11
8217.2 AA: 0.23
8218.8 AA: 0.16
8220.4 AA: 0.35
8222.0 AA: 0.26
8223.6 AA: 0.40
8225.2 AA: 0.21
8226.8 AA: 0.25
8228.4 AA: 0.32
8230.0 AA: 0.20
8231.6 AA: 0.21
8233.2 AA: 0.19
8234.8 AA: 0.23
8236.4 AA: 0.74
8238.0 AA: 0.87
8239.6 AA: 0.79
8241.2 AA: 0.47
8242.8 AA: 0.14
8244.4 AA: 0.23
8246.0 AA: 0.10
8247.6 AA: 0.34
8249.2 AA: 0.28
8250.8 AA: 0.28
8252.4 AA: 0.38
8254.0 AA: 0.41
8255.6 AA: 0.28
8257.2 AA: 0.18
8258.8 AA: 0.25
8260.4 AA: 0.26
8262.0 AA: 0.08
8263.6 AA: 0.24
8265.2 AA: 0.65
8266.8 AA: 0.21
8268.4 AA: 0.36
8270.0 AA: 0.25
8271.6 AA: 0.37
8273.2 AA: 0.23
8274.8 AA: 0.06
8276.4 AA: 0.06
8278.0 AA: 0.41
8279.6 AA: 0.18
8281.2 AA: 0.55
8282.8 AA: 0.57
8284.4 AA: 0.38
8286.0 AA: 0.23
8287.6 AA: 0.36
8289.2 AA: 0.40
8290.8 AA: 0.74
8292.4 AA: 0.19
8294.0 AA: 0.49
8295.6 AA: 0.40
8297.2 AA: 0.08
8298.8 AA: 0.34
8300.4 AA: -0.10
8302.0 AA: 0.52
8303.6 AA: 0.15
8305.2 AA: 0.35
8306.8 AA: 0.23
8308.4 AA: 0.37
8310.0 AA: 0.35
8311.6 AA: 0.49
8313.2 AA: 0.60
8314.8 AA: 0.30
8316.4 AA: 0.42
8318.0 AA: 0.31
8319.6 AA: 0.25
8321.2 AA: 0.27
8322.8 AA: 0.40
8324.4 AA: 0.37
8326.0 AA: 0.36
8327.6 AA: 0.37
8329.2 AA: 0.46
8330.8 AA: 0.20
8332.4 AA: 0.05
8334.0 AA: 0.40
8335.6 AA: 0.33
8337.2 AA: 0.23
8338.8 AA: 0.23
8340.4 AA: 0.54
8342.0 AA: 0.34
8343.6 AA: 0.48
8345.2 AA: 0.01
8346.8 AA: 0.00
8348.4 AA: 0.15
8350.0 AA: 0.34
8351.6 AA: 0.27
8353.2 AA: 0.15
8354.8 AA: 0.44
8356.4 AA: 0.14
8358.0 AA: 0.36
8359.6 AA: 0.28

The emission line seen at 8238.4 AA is Hgamma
